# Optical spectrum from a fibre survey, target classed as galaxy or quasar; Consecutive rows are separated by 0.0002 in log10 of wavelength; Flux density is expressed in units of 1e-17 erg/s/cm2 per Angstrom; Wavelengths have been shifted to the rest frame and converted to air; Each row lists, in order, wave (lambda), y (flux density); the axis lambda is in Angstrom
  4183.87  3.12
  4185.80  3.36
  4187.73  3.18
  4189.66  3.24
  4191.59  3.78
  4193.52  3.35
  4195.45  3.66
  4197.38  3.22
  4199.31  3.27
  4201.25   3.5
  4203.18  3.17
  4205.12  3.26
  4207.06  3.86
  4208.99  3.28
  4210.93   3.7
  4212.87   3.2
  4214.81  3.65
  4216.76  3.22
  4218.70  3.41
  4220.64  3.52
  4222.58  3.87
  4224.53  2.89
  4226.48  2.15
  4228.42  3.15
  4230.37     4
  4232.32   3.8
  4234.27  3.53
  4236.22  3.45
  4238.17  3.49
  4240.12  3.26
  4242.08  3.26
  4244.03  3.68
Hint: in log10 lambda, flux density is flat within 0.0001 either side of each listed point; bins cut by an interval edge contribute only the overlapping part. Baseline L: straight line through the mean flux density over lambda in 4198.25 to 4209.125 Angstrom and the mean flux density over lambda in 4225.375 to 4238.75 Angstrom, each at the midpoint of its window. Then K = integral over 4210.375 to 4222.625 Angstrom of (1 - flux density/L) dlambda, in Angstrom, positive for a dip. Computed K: -0.3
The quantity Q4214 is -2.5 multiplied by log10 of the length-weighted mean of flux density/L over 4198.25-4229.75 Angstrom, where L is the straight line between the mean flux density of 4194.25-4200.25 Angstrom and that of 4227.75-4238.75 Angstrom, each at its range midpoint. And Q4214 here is 0.05 mag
